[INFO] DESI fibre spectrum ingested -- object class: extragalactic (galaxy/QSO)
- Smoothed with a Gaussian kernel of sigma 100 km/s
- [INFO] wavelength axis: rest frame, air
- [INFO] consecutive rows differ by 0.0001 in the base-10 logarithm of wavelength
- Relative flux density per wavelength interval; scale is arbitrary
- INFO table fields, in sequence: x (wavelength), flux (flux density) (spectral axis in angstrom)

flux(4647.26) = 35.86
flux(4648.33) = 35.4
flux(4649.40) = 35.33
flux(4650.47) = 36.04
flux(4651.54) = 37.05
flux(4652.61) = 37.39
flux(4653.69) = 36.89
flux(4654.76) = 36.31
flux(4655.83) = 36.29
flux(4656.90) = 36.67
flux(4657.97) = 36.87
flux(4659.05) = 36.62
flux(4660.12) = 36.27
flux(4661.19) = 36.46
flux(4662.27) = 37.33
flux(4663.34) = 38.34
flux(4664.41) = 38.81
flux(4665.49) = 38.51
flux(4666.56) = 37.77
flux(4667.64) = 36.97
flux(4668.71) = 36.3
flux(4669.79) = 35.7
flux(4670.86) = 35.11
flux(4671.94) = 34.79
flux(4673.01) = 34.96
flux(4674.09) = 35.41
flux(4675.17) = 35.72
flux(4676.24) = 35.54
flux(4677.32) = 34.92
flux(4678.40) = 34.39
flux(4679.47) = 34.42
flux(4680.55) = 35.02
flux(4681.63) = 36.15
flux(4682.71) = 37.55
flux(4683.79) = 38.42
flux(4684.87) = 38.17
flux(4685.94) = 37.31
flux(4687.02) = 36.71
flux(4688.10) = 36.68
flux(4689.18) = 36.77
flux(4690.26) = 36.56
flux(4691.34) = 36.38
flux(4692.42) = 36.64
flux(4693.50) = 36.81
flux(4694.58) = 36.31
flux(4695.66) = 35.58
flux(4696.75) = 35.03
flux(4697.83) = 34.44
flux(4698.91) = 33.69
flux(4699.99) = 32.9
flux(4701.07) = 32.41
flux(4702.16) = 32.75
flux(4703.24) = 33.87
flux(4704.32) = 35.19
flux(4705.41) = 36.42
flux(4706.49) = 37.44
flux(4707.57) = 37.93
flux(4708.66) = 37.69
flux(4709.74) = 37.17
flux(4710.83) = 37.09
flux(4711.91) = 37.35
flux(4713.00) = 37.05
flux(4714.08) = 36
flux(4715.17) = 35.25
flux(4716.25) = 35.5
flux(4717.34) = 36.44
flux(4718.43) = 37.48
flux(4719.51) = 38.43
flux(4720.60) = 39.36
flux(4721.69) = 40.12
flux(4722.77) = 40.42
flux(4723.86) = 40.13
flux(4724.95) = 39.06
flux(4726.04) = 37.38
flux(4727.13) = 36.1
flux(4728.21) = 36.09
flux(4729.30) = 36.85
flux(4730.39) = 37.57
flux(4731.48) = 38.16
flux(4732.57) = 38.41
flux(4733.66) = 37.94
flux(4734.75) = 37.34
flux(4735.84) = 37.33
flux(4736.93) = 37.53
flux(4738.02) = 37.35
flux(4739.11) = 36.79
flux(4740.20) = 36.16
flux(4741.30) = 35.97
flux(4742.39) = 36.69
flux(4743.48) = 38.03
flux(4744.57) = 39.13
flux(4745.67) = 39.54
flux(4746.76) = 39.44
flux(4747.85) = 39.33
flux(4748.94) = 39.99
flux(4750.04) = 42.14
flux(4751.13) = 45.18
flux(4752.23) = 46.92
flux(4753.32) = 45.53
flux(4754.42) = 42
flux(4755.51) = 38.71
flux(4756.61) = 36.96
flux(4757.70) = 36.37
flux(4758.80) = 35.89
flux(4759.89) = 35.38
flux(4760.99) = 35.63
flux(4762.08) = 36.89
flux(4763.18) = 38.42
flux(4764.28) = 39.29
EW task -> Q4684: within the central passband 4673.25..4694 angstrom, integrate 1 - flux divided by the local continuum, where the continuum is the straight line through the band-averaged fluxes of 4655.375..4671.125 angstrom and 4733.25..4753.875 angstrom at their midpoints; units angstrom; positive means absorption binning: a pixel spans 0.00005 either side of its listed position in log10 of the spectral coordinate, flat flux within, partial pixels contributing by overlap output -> 0.7 angstrom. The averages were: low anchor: 37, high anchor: 39.4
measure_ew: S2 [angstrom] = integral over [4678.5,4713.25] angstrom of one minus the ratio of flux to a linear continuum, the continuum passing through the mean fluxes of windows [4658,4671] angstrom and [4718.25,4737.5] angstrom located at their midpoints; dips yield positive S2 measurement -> 1.4 angstrom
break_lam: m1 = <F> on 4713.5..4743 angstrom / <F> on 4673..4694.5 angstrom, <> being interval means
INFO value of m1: 1.03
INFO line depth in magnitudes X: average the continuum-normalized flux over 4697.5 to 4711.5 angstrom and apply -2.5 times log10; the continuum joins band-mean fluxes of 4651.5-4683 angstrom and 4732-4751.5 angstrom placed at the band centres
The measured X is 0.06 mag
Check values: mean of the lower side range 36.3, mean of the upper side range 38.5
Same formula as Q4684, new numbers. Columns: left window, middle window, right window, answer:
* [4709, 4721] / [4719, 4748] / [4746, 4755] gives 1.3 angstrom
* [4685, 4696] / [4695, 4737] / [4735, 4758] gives 1.3 angstrom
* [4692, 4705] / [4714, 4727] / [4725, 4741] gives -0.6 angstrom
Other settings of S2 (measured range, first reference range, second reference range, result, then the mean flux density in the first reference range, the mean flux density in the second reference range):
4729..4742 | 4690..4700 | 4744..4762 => 0.4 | 35.5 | 39.8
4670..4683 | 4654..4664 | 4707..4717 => 0.5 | 36.9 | 36.8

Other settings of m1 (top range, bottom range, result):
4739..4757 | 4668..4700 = 1.11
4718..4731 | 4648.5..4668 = 1.04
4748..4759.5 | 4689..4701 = 1.15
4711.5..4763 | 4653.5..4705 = 1.06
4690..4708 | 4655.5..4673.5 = 0.96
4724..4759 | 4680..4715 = 1.07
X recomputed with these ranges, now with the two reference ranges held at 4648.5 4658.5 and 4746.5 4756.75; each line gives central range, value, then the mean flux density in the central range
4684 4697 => 0.05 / 36.7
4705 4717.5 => 0.08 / 36.8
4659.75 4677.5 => 0.03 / 36.4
